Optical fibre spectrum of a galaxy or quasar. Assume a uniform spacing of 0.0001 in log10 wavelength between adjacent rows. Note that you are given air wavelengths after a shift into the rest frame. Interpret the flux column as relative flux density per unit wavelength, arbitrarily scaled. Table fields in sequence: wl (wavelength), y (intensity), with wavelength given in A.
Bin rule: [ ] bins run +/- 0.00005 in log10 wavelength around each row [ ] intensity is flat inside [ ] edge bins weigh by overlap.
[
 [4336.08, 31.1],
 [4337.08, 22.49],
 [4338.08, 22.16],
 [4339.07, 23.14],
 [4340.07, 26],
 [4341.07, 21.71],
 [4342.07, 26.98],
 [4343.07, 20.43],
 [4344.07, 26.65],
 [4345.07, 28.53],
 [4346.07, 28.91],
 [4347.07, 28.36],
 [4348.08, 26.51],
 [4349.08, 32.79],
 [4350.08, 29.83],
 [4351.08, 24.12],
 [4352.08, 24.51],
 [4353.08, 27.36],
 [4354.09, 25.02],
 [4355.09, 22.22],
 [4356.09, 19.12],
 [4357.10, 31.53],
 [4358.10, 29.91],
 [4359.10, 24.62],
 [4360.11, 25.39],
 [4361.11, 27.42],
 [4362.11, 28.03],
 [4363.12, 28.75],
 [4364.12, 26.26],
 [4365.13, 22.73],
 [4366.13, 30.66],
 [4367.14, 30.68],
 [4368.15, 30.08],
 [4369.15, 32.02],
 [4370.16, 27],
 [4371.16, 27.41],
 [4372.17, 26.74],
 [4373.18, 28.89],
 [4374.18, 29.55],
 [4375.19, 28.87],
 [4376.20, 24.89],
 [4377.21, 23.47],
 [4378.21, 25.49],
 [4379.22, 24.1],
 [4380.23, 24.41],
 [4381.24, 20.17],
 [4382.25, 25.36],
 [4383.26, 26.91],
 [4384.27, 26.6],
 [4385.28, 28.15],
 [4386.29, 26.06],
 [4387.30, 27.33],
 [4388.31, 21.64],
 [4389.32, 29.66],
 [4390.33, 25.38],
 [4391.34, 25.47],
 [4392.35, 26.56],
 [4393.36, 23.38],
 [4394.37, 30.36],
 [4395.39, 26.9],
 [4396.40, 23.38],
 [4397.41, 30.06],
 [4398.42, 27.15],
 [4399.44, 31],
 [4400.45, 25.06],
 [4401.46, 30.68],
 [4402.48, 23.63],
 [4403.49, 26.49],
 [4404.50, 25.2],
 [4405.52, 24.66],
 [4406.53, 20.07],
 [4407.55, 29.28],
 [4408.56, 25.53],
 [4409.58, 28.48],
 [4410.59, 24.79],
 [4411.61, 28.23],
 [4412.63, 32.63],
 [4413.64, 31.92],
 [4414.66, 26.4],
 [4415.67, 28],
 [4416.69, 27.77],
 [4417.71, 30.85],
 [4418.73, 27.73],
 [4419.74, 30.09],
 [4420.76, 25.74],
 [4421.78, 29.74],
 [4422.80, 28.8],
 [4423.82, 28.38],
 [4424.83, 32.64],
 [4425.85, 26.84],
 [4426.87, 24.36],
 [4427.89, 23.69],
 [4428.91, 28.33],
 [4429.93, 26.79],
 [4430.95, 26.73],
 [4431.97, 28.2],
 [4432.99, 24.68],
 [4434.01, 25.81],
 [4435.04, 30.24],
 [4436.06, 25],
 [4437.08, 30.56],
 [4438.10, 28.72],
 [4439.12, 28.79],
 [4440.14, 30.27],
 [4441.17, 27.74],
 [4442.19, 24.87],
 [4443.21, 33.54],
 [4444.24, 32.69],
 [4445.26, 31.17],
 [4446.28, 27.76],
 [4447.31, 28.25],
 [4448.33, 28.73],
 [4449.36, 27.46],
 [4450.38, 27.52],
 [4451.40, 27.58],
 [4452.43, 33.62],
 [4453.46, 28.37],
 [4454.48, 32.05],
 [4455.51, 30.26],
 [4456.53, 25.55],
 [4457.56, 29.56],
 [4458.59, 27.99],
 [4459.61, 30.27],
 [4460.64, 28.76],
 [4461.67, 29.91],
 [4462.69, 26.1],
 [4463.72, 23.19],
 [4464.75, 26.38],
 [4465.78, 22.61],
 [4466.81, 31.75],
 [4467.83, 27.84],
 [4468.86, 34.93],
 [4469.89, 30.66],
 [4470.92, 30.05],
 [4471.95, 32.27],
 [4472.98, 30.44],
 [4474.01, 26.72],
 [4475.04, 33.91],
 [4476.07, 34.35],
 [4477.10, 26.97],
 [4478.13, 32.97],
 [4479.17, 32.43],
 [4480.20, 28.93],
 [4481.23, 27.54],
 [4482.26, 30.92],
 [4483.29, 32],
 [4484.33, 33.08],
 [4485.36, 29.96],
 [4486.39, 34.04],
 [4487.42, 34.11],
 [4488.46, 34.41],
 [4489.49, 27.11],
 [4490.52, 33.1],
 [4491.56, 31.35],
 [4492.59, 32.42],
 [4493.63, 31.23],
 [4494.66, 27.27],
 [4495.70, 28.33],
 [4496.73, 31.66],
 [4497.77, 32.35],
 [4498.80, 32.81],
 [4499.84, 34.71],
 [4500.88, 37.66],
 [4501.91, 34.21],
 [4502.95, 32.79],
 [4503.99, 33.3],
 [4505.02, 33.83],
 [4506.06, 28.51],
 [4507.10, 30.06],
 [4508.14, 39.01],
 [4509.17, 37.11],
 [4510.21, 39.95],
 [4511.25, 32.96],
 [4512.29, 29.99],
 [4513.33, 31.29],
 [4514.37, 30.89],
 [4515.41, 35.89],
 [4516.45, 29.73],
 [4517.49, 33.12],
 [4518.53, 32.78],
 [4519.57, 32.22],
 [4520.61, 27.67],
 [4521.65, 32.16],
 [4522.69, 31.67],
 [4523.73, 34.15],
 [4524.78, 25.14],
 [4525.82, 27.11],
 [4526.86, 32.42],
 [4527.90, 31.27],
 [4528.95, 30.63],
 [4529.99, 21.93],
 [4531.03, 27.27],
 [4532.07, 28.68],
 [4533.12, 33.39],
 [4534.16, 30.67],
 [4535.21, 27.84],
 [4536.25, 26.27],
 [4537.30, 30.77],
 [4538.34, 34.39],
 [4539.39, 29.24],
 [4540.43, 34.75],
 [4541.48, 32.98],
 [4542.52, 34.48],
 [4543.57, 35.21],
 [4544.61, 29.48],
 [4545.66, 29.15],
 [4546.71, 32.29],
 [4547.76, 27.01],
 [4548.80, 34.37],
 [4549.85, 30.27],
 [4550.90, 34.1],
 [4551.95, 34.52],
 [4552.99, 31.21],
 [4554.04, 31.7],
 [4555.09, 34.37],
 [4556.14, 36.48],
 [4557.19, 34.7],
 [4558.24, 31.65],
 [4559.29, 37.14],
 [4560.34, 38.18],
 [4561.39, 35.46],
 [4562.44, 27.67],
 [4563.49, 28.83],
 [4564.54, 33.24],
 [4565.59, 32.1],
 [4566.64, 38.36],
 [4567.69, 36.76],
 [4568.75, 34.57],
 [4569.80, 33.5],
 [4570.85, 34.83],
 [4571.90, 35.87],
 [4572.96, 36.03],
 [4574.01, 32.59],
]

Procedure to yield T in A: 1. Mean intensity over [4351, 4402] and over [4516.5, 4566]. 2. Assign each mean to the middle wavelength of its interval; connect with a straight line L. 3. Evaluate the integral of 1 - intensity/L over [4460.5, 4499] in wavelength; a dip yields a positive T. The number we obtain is -0.9 A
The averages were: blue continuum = 26.7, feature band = 30.4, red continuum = 31.5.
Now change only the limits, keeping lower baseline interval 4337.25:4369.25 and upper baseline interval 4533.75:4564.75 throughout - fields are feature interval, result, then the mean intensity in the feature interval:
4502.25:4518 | -1.07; 33.2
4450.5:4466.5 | 0.77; 28.2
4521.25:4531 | 0.66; 29.5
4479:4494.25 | -0.51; 31.5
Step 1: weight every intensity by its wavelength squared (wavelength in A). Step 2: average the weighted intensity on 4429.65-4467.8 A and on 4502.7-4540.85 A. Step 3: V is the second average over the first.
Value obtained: 1.14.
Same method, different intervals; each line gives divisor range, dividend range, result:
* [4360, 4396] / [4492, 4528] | 1.28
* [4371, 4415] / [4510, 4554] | 1.25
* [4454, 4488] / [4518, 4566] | 1.09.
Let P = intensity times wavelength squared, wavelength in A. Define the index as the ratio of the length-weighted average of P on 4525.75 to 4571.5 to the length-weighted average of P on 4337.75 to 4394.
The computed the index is 1.3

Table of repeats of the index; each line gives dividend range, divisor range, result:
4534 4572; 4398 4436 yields 1.27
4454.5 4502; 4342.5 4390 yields 1.20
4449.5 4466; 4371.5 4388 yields 1.12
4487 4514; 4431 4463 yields 1.17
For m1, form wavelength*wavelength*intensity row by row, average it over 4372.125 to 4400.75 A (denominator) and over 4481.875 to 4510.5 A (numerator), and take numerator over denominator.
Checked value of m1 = 1.31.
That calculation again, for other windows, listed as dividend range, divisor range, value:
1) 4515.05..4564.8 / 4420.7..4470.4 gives 1.16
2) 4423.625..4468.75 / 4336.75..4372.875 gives 1.11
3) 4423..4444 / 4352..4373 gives 1.06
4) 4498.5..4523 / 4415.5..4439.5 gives 1.23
